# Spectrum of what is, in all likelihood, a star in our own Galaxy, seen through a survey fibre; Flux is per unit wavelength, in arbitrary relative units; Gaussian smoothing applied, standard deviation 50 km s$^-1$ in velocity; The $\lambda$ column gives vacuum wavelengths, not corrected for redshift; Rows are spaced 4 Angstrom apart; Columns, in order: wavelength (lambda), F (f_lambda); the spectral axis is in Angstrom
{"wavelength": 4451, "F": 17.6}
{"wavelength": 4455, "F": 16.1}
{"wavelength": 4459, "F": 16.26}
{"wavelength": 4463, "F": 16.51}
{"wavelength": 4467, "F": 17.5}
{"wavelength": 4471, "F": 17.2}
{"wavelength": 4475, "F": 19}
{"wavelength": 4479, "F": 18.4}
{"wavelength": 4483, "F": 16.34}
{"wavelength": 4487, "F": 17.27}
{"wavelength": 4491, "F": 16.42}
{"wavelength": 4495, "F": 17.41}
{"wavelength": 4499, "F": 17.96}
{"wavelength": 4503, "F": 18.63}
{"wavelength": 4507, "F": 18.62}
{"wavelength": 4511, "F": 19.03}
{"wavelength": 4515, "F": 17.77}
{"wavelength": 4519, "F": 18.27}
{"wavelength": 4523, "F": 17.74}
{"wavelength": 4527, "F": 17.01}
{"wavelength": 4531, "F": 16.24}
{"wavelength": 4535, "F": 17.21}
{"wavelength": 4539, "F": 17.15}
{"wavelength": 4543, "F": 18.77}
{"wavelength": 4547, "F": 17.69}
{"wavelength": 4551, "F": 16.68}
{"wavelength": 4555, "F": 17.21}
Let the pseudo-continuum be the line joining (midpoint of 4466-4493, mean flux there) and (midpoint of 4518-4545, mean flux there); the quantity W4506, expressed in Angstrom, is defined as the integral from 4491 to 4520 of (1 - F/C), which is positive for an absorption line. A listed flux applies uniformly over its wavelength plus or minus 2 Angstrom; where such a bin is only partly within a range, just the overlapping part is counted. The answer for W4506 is -1.1 Angstrom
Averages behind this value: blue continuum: 17.4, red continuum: 17.5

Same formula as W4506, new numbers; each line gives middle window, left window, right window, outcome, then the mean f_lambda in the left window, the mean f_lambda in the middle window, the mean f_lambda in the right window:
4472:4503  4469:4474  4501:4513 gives 0.8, 17.6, 17.6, 18.8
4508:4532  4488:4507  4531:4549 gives -0.2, 17.7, 17.8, 17.5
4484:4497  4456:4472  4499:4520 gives 0.6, 16.8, 17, 18.4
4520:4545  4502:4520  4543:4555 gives 0.7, 18.5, 17.4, 17.5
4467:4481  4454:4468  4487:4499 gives -1.1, 16.6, 18.1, 17.1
